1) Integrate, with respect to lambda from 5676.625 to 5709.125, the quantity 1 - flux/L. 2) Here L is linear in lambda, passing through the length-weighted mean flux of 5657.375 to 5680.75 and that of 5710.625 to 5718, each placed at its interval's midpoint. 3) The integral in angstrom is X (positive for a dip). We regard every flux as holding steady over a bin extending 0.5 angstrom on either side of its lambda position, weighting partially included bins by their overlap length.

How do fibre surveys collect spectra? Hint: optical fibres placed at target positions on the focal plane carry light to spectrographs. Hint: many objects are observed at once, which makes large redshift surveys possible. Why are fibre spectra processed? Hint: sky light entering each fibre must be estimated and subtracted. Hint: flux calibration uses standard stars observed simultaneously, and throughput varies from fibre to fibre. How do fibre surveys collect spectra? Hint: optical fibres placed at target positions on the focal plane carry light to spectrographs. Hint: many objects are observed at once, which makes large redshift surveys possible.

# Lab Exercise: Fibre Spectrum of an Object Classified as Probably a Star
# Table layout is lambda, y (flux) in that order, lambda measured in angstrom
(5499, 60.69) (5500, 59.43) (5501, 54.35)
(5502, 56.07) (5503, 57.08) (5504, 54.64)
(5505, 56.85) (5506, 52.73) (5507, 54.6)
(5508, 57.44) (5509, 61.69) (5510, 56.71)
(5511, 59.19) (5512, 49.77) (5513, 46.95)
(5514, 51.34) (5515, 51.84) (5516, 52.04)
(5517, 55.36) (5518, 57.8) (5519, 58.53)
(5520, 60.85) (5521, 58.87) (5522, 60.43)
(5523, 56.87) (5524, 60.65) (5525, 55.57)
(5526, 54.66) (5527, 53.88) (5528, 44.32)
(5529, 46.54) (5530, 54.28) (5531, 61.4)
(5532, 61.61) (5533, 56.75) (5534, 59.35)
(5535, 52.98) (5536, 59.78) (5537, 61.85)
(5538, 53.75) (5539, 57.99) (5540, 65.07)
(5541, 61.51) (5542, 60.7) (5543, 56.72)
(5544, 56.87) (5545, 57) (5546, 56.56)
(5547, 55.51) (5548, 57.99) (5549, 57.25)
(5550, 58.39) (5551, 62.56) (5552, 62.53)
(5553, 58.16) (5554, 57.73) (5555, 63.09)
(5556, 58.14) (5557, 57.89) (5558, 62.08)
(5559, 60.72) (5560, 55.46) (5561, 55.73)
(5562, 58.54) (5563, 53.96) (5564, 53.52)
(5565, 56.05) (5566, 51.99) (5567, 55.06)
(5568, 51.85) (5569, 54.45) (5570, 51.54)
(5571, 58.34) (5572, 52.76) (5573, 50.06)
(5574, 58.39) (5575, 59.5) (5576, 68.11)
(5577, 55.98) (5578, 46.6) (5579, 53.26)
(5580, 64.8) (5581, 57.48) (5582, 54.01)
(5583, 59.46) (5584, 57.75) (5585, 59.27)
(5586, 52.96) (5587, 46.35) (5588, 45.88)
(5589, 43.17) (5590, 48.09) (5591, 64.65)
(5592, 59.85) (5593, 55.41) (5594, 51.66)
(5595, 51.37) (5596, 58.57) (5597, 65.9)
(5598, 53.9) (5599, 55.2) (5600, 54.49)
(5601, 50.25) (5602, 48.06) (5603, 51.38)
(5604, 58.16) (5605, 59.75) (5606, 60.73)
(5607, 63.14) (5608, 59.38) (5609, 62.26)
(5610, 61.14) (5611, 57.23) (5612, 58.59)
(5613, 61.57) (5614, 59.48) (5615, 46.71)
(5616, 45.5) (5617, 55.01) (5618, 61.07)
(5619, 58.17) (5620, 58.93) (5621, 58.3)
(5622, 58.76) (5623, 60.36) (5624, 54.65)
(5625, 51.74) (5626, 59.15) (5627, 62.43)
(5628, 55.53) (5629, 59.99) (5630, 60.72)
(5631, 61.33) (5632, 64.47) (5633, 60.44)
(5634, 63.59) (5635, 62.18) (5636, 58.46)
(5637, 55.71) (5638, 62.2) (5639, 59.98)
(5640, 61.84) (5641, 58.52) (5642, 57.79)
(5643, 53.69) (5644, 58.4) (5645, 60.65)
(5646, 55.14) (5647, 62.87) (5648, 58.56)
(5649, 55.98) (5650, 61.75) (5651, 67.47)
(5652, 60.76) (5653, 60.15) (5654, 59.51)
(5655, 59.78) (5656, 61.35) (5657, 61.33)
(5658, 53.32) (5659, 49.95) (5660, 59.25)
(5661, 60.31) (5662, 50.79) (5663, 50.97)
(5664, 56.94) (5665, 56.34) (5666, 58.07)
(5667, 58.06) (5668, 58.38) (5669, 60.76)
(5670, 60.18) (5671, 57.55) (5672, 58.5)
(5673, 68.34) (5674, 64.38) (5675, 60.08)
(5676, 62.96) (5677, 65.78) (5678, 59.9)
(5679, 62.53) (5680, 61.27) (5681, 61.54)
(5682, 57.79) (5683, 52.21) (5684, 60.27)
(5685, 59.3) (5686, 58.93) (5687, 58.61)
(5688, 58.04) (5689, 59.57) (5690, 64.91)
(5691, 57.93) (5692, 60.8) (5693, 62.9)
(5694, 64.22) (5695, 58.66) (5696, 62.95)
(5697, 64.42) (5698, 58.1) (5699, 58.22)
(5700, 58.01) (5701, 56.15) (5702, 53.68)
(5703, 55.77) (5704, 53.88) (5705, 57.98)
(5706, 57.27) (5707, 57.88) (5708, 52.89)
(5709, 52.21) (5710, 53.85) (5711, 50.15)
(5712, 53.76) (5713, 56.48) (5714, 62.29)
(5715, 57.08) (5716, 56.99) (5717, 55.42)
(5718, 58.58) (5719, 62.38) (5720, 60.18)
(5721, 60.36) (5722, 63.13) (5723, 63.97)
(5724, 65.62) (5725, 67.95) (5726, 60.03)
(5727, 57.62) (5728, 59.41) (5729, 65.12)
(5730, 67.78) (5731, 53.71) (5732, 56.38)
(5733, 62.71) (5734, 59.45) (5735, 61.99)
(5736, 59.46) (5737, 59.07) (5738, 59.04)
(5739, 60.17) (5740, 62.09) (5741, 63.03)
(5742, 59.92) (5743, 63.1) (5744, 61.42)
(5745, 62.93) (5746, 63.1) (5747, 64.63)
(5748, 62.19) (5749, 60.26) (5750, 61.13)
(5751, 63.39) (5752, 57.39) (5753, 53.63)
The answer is -0.8 angstrom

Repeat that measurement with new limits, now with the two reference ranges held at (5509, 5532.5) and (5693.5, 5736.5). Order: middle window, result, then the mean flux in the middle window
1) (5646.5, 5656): -0.5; 60.8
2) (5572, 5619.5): 0.7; 55.9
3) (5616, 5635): -0.5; 58.9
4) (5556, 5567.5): -0.1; 56.5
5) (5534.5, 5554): -1.0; 58.6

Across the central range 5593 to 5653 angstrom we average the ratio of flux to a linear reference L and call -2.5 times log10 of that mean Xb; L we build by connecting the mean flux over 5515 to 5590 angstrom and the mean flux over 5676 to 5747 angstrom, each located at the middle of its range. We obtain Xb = -0.01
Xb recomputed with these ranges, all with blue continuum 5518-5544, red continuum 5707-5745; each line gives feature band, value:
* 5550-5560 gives -0.04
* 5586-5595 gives 0.12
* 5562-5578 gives 0.05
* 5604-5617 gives 0.01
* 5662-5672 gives 0.03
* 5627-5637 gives -0.04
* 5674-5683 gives -0.04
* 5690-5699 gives -0.04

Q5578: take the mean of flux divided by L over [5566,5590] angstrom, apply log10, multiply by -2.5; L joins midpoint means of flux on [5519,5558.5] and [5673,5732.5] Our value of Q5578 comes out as 0.07 mag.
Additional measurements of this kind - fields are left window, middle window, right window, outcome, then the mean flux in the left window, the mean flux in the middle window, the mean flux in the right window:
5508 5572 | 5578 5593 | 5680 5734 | 0.05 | 56.7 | 54.5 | 59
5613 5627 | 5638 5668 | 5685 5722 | -0.02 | 56.4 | 58.3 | 58.2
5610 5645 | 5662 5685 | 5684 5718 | -0.03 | 58.4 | 59.5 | 57.9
